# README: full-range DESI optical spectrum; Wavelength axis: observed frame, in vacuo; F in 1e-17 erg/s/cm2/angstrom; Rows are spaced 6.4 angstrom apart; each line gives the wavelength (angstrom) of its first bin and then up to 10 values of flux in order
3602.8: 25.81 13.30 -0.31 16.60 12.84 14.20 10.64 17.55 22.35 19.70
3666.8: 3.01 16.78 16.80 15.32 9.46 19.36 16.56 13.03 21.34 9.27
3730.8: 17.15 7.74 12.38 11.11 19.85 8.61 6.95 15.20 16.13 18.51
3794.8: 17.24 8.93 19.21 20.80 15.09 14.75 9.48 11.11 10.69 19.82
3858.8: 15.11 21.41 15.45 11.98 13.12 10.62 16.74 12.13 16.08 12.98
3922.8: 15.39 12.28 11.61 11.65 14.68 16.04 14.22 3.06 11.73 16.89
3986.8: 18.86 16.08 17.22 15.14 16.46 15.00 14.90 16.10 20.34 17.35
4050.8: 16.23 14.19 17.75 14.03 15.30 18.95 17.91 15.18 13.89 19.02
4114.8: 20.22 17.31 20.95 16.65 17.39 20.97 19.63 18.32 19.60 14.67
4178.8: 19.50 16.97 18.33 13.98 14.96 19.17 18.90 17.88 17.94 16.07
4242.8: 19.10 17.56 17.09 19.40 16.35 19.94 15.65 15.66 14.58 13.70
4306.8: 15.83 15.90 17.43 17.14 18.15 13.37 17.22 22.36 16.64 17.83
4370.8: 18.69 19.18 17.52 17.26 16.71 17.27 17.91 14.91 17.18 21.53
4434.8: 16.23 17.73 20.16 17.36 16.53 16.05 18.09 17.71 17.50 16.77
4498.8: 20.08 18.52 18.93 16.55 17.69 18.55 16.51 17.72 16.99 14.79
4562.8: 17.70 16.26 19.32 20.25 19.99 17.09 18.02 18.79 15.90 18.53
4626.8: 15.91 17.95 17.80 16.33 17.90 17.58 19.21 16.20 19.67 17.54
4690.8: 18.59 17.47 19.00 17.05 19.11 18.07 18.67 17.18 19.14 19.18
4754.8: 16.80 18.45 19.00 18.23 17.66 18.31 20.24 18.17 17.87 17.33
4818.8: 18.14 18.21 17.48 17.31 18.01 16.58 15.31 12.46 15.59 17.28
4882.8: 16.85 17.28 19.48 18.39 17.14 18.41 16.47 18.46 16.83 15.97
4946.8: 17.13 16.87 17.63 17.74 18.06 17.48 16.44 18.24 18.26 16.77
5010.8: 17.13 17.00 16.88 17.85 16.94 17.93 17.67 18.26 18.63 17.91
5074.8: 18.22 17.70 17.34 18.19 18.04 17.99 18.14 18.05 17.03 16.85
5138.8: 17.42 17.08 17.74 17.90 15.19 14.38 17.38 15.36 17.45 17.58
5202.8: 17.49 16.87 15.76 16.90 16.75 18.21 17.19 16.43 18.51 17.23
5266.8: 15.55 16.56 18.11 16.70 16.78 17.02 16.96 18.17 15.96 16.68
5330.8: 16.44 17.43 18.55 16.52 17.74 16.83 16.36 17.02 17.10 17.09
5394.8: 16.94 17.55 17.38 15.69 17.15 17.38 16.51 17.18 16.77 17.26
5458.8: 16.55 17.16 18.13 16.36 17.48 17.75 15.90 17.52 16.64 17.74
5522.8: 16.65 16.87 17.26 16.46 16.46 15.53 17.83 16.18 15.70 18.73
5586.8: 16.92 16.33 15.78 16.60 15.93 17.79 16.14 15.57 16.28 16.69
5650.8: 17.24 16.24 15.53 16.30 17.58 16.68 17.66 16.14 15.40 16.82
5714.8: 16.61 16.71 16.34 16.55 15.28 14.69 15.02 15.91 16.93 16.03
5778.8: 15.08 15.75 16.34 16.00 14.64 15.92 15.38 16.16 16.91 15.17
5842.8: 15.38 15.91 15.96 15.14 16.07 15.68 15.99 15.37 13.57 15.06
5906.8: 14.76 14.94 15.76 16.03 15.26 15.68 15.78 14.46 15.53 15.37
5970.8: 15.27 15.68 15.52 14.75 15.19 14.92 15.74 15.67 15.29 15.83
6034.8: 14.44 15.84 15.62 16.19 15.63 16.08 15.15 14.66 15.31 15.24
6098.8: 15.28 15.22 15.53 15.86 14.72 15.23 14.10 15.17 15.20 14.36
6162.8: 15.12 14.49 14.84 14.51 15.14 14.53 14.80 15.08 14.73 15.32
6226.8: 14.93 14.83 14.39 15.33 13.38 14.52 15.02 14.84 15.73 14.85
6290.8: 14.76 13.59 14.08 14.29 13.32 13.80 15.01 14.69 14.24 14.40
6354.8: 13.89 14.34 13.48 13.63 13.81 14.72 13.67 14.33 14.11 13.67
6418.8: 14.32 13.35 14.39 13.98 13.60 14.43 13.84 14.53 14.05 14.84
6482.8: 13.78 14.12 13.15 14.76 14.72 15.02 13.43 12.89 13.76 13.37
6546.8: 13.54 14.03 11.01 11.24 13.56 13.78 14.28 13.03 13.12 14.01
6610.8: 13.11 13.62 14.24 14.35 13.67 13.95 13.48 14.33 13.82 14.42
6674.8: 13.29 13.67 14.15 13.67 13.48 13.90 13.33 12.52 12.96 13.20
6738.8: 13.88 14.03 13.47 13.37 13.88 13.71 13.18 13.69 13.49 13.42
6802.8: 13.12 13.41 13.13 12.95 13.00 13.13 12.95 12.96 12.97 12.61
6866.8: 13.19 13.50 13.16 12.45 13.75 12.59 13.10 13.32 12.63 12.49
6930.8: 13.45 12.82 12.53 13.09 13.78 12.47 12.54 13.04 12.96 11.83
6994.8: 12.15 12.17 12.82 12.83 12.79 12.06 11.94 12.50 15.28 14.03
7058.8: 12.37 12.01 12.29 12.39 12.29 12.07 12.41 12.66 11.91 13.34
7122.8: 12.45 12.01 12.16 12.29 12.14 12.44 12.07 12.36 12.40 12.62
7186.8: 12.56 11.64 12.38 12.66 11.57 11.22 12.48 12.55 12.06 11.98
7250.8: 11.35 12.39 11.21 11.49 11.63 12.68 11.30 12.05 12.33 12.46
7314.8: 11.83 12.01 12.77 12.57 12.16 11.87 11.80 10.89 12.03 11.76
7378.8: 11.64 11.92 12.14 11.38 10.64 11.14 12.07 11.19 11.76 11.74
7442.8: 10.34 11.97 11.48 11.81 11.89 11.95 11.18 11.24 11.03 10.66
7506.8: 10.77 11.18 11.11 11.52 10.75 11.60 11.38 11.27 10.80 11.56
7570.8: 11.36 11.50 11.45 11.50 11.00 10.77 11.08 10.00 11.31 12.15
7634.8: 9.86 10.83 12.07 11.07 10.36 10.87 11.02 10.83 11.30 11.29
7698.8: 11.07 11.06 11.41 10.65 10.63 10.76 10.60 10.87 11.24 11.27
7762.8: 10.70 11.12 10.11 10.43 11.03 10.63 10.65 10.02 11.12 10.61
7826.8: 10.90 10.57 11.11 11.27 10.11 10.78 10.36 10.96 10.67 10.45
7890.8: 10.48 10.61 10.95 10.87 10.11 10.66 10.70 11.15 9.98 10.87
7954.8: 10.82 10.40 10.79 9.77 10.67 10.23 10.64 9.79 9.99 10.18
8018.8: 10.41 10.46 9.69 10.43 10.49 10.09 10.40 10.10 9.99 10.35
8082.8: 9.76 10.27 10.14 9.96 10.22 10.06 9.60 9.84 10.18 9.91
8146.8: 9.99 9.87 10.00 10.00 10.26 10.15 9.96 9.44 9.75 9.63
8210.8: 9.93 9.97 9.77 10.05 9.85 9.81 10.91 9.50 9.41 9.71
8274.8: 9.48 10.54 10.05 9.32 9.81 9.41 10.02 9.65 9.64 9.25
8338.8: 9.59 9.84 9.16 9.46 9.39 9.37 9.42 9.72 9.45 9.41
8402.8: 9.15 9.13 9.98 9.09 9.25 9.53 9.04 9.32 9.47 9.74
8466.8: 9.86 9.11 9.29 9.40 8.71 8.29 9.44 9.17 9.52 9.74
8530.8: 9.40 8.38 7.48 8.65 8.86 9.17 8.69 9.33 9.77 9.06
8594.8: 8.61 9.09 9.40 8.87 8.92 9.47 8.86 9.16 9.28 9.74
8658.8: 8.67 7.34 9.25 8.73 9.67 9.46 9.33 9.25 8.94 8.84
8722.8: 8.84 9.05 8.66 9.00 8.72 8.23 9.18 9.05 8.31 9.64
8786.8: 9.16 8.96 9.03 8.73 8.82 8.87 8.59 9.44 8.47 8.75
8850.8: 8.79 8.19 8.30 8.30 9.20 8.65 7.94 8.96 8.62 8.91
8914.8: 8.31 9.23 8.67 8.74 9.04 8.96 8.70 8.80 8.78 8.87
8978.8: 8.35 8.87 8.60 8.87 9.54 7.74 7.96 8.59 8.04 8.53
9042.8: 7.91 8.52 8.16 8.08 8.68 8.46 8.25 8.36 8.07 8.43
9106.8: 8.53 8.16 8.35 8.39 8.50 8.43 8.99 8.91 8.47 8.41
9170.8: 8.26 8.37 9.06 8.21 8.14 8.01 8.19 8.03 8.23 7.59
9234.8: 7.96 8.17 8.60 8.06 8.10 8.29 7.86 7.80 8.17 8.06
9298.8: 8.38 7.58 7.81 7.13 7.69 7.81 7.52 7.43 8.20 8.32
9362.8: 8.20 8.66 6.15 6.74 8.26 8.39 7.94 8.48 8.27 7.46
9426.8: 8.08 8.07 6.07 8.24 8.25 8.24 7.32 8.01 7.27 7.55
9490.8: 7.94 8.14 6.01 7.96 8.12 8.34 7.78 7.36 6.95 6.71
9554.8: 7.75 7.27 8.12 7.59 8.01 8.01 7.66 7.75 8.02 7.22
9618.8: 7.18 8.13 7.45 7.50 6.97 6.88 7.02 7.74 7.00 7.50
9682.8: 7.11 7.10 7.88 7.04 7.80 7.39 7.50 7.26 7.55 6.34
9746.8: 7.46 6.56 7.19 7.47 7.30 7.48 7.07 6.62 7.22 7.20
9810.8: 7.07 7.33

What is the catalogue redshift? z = 0.000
